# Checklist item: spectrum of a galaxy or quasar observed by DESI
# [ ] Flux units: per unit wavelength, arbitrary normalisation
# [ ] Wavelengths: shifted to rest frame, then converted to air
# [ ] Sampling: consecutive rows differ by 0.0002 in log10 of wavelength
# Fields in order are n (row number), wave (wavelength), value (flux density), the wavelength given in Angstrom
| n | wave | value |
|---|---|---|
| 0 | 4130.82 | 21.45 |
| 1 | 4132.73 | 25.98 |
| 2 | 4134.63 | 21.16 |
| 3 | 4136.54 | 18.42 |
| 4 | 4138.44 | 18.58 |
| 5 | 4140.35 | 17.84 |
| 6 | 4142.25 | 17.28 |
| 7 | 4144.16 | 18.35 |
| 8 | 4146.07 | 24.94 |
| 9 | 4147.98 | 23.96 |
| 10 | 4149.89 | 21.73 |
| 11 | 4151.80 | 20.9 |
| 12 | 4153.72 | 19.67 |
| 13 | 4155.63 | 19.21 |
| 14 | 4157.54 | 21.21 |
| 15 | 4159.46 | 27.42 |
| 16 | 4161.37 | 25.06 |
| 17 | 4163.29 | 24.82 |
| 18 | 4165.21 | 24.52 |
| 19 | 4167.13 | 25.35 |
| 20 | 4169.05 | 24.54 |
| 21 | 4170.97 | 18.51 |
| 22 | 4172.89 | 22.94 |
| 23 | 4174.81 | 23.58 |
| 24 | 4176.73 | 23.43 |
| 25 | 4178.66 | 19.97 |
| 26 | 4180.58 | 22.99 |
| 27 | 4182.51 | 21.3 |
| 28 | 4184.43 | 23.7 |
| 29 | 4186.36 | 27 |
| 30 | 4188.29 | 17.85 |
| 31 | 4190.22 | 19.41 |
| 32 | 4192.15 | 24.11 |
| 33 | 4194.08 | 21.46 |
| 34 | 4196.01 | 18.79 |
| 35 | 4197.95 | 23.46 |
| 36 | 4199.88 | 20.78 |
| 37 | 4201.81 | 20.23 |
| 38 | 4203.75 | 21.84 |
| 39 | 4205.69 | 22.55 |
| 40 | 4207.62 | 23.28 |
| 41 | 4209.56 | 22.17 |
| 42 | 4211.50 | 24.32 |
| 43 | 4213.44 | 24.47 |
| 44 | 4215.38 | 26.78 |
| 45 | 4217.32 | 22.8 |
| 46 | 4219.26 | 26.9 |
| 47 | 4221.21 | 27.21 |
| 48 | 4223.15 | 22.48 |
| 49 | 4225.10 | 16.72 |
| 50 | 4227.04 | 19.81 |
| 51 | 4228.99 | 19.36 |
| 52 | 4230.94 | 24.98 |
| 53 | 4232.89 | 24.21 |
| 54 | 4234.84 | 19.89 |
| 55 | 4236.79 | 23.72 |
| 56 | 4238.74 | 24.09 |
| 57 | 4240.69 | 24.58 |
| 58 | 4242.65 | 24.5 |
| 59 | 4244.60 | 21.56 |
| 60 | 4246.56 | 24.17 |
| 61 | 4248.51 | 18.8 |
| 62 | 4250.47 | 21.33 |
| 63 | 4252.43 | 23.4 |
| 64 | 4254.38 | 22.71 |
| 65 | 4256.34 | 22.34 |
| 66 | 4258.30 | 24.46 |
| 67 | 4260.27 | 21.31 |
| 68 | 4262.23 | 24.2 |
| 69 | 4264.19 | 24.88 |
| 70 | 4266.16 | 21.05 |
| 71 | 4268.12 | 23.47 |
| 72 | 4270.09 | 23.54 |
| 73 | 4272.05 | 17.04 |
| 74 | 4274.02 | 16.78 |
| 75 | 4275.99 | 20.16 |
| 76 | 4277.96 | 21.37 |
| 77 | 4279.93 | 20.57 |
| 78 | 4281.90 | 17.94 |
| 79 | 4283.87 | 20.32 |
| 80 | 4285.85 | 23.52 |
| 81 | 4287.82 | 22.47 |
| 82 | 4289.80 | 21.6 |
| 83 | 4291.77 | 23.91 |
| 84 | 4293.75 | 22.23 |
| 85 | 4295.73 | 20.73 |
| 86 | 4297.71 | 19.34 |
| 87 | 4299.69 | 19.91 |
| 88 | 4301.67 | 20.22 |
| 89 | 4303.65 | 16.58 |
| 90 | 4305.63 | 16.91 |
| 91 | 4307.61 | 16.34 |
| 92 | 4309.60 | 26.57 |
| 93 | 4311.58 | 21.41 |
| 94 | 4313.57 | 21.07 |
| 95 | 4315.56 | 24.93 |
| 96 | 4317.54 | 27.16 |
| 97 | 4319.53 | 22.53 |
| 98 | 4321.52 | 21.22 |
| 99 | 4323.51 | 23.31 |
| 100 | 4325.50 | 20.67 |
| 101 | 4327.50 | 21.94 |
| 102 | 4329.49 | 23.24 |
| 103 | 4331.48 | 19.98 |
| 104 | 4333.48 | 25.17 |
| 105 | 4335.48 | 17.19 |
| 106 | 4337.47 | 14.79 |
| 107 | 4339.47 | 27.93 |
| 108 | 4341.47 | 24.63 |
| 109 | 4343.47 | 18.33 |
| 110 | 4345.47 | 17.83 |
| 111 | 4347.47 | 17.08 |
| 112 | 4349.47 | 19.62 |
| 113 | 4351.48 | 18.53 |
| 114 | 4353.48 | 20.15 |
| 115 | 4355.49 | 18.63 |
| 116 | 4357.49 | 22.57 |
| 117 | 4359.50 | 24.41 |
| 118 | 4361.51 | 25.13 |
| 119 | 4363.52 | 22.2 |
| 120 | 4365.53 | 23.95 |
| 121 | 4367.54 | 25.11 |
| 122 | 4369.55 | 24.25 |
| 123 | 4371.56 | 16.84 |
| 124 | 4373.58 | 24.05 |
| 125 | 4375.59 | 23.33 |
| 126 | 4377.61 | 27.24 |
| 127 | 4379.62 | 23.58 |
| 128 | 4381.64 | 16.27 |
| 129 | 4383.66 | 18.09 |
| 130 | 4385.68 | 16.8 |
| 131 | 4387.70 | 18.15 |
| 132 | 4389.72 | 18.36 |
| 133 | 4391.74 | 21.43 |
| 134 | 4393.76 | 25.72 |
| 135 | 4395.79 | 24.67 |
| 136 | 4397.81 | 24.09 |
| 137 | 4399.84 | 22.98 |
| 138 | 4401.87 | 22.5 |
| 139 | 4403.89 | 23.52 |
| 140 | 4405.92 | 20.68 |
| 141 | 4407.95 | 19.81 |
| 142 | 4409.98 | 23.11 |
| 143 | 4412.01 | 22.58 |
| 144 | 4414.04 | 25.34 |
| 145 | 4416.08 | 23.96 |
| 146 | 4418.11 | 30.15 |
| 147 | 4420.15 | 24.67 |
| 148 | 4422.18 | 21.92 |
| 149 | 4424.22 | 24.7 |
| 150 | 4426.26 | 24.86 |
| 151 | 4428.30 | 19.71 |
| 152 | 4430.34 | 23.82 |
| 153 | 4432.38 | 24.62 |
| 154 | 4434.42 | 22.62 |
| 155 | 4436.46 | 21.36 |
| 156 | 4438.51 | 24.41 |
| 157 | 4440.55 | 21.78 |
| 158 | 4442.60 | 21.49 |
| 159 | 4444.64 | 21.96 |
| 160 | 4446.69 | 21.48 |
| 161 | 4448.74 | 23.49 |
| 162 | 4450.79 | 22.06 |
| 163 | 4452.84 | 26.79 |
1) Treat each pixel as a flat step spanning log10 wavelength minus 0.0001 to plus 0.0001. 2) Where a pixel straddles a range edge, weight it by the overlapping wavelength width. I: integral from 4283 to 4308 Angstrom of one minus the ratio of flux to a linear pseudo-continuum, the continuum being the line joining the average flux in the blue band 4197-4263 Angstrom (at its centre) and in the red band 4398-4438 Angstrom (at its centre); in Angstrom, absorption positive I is 2.81 Angstrom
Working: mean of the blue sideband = 22.8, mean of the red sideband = 23.3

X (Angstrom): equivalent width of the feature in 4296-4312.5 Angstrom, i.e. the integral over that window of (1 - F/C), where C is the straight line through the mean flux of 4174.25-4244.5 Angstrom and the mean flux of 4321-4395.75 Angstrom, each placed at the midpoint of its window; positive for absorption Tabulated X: 1.59 Angstrom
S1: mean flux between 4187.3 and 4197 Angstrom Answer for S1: 20.3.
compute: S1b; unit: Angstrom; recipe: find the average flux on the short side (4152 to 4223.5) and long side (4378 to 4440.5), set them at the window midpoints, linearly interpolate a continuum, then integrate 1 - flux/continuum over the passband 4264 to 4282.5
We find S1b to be 1.8 Angstrom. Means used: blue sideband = 22.9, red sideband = 22.5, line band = 20.6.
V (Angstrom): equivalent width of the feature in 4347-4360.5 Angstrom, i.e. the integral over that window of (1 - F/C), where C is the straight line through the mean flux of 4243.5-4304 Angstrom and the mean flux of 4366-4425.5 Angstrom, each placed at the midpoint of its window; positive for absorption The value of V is 1.2 Angstrom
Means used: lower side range 21.4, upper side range 22.6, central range 20.3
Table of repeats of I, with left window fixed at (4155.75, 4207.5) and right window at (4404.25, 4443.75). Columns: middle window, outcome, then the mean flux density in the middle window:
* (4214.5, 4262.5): -0.4 Angstrom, 22.9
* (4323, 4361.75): 3.5 Angstrom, 20.9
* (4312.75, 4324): -0.2 Angstrom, 23.4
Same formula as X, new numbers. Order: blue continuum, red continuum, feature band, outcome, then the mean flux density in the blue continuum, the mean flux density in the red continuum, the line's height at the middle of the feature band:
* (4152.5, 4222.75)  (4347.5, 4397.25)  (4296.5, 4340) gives 1.4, 22.9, 21.6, 21.9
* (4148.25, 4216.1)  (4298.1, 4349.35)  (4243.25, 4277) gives -0.2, 22.6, 21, 21.7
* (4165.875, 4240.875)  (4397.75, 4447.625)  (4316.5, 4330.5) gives 0.0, 22.6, 23.1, 22.9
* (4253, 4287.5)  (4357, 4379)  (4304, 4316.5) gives 0.8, 21.6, 23.6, 22.4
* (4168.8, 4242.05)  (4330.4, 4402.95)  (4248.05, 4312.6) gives 2.6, 22.5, 21.4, 22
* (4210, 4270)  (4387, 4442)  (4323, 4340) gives 1.2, 23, 23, 23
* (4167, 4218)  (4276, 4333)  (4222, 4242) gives 0.0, 22.5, 21.4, 22.1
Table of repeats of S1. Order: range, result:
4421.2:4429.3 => 22.8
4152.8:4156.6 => 19.5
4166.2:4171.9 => 22.8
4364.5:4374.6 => 22.8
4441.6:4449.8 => 22.1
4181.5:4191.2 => 21.9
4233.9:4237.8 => 21.9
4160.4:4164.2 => 25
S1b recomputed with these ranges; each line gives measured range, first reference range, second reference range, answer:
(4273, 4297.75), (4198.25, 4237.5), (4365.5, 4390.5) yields 1.3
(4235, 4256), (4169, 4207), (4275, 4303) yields -1.4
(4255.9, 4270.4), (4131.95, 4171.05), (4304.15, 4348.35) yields -1.1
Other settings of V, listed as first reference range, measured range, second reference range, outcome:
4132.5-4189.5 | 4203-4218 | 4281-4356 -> -1.3 Angstrom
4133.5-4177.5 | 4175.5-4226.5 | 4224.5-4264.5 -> -0.8 Angstrom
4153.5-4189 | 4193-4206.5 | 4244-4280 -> 0.7 Angstrom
